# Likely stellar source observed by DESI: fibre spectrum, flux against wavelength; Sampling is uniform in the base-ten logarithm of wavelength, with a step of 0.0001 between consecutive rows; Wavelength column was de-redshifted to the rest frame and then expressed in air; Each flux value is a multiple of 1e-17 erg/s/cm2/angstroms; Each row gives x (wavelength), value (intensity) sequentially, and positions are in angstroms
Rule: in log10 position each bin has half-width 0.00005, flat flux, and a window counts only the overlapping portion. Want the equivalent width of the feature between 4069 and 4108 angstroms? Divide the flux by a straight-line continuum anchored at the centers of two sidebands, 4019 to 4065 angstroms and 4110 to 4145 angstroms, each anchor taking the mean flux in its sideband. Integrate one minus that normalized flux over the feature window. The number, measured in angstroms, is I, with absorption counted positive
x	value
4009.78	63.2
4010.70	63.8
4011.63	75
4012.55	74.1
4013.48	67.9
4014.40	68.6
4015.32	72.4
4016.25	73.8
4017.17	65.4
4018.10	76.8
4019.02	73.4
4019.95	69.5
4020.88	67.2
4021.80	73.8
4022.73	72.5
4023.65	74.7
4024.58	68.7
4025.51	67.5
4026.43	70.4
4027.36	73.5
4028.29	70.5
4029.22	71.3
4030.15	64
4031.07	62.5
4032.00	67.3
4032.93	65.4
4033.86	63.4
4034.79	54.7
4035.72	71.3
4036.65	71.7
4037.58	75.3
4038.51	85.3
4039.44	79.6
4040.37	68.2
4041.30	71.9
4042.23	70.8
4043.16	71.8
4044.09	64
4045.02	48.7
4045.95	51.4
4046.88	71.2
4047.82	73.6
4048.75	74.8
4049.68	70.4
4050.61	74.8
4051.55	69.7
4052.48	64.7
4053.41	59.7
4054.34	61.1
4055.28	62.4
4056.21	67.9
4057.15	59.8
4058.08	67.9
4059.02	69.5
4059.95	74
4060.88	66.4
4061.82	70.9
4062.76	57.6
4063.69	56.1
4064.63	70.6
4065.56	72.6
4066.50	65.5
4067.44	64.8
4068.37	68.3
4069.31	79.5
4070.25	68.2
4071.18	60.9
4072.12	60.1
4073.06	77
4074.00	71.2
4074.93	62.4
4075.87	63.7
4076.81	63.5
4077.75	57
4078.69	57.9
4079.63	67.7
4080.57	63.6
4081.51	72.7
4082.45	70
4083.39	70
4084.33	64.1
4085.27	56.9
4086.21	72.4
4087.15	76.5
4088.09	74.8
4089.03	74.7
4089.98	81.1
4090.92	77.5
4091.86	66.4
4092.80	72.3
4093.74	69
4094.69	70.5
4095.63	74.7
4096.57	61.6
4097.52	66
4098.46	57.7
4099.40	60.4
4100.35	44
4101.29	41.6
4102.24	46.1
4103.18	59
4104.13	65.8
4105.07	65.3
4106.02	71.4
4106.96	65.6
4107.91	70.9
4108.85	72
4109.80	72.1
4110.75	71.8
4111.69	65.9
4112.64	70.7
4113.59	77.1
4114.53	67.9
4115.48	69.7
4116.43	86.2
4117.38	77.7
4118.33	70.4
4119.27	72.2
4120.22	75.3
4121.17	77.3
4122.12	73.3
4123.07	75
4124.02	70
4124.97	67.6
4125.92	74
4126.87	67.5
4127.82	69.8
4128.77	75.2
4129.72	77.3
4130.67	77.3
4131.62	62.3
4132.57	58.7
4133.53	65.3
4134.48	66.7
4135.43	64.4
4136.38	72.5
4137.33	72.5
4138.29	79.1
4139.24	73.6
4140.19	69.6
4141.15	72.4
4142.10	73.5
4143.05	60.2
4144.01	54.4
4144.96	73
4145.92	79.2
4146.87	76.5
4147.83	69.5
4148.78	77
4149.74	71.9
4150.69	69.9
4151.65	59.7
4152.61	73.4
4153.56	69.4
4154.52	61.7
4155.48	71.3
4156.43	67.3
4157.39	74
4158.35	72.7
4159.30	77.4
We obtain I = 2.1 angstroms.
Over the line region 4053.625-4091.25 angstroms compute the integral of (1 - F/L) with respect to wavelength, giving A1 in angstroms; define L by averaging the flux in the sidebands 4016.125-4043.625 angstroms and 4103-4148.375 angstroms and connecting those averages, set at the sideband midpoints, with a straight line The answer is 1.7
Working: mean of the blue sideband 70.4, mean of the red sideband 70.8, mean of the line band 67.4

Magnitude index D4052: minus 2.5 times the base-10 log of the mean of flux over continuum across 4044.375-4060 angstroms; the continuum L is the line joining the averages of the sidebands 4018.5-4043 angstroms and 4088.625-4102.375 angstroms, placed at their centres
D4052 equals 0.04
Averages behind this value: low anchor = 70.2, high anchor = 64.6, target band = 65.7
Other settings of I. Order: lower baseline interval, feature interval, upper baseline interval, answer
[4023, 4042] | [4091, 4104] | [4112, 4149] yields 1.76 angstroms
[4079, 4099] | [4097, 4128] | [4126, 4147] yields 0.87 angstroms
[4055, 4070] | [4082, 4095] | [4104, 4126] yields -0.30 angstroms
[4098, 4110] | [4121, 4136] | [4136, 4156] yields -0.82 angstroms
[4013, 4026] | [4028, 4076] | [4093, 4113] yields 0.52 angstroms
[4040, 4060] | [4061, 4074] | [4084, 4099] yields 0.14 angstroms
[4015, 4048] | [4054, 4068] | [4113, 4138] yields 0.82 angstroms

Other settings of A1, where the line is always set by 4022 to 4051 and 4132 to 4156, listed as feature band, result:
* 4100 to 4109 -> 1.2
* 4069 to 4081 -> 0.7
